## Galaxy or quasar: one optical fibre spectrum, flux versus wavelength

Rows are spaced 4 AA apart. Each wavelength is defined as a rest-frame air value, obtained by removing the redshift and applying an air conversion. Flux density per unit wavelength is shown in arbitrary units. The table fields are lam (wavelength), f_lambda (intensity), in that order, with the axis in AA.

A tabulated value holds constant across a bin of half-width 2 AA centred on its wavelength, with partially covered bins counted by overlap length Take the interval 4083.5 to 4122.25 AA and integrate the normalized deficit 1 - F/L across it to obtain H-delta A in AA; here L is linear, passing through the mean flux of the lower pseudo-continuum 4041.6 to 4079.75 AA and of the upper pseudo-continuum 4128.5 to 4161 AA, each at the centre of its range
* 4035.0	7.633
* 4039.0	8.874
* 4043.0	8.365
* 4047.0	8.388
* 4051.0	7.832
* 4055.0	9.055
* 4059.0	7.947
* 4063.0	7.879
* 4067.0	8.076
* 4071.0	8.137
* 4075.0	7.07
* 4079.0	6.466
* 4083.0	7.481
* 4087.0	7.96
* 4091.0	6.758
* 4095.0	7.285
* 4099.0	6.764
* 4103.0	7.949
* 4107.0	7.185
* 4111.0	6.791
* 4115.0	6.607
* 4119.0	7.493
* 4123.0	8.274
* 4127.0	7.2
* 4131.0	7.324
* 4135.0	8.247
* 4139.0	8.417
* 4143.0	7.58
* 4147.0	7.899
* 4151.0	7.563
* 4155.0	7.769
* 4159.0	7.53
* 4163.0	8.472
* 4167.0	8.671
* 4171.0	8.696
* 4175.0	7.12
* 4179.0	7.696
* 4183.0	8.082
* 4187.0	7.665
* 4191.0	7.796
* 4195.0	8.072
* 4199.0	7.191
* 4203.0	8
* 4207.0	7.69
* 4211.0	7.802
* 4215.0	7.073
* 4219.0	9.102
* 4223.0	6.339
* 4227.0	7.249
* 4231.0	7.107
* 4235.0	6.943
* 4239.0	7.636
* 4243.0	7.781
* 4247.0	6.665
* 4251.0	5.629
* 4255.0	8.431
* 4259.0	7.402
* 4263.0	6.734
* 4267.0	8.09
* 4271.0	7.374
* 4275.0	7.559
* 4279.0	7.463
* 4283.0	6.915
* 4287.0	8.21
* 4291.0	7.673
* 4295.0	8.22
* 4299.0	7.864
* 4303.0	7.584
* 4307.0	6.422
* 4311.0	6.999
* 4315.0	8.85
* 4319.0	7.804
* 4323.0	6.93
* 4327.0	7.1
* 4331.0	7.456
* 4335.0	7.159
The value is 3.1 AA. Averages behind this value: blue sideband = 7.96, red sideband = 7.78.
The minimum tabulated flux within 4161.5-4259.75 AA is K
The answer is 5.629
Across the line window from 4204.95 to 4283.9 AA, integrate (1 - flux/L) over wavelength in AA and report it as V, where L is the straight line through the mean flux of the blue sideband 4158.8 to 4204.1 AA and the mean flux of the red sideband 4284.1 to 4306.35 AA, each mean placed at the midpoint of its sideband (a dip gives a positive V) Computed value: 4.9 AA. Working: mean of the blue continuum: 7.93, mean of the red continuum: 7.78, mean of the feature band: 7.36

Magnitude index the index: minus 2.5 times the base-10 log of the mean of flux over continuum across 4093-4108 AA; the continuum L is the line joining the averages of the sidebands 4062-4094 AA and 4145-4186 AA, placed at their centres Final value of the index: 0.04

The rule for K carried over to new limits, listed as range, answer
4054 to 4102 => 6.466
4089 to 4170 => 6.607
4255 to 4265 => 6.734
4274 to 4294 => 6.915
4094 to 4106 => 6.764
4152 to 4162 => 7.53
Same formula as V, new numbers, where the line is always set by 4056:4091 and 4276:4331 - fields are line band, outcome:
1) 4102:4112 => 0.4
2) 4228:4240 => 0.6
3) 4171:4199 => -0.7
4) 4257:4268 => 0.3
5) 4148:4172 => -1.6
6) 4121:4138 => -0.5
